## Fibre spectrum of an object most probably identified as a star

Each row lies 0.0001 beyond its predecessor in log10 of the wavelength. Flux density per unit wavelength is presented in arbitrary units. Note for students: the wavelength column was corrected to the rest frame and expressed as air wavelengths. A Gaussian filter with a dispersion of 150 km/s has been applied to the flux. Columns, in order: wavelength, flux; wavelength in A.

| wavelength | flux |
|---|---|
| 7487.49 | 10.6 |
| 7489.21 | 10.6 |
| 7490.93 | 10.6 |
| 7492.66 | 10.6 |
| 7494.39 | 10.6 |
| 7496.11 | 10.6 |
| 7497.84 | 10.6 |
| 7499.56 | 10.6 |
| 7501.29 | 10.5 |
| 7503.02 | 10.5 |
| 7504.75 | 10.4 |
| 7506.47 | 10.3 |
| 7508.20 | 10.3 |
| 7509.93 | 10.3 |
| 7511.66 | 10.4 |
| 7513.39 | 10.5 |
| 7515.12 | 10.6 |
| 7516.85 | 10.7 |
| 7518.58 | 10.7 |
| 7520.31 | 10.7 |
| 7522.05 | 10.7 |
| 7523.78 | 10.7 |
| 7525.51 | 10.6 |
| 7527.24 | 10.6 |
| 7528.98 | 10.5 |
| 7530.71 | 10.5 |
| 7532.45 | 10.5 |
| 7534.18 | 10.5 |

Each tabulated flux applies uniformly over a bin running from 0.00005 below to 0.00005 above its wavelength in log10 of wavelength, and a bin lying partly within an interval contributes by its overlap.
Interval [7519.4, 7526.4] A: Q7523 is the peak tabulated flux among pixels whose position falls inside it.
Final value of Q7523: 10.7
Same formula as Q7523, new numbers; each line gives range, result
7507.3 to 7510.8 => 10.3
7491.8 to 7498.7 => 10.6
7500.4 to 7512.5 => 10.5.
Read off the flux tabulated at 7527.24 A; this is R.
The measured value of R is 10.6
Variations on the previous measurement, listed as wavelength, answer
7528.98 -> 10.5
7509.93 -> 10.3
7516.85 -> 10.7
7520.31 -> 10.7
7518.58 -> 10.7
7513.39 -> 10.5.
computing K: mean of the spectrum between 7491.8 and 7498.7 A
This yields 10.6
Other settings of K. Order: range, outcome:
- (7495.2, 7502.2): 10.6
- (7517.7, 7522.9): 10.7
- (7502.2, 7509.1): 10.4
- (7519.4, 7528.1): 10.7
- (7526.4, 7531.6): 10.5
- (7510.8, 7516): 10.5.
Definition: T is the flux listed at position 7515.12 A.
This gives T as 10.6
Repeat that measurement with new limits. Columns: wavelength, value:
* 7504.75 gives 10.4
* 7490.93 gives 10.6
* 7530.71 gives 10.5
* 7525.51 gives 10.6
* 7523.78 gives 10.7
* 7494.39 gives 10.6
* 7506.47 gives 10.3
